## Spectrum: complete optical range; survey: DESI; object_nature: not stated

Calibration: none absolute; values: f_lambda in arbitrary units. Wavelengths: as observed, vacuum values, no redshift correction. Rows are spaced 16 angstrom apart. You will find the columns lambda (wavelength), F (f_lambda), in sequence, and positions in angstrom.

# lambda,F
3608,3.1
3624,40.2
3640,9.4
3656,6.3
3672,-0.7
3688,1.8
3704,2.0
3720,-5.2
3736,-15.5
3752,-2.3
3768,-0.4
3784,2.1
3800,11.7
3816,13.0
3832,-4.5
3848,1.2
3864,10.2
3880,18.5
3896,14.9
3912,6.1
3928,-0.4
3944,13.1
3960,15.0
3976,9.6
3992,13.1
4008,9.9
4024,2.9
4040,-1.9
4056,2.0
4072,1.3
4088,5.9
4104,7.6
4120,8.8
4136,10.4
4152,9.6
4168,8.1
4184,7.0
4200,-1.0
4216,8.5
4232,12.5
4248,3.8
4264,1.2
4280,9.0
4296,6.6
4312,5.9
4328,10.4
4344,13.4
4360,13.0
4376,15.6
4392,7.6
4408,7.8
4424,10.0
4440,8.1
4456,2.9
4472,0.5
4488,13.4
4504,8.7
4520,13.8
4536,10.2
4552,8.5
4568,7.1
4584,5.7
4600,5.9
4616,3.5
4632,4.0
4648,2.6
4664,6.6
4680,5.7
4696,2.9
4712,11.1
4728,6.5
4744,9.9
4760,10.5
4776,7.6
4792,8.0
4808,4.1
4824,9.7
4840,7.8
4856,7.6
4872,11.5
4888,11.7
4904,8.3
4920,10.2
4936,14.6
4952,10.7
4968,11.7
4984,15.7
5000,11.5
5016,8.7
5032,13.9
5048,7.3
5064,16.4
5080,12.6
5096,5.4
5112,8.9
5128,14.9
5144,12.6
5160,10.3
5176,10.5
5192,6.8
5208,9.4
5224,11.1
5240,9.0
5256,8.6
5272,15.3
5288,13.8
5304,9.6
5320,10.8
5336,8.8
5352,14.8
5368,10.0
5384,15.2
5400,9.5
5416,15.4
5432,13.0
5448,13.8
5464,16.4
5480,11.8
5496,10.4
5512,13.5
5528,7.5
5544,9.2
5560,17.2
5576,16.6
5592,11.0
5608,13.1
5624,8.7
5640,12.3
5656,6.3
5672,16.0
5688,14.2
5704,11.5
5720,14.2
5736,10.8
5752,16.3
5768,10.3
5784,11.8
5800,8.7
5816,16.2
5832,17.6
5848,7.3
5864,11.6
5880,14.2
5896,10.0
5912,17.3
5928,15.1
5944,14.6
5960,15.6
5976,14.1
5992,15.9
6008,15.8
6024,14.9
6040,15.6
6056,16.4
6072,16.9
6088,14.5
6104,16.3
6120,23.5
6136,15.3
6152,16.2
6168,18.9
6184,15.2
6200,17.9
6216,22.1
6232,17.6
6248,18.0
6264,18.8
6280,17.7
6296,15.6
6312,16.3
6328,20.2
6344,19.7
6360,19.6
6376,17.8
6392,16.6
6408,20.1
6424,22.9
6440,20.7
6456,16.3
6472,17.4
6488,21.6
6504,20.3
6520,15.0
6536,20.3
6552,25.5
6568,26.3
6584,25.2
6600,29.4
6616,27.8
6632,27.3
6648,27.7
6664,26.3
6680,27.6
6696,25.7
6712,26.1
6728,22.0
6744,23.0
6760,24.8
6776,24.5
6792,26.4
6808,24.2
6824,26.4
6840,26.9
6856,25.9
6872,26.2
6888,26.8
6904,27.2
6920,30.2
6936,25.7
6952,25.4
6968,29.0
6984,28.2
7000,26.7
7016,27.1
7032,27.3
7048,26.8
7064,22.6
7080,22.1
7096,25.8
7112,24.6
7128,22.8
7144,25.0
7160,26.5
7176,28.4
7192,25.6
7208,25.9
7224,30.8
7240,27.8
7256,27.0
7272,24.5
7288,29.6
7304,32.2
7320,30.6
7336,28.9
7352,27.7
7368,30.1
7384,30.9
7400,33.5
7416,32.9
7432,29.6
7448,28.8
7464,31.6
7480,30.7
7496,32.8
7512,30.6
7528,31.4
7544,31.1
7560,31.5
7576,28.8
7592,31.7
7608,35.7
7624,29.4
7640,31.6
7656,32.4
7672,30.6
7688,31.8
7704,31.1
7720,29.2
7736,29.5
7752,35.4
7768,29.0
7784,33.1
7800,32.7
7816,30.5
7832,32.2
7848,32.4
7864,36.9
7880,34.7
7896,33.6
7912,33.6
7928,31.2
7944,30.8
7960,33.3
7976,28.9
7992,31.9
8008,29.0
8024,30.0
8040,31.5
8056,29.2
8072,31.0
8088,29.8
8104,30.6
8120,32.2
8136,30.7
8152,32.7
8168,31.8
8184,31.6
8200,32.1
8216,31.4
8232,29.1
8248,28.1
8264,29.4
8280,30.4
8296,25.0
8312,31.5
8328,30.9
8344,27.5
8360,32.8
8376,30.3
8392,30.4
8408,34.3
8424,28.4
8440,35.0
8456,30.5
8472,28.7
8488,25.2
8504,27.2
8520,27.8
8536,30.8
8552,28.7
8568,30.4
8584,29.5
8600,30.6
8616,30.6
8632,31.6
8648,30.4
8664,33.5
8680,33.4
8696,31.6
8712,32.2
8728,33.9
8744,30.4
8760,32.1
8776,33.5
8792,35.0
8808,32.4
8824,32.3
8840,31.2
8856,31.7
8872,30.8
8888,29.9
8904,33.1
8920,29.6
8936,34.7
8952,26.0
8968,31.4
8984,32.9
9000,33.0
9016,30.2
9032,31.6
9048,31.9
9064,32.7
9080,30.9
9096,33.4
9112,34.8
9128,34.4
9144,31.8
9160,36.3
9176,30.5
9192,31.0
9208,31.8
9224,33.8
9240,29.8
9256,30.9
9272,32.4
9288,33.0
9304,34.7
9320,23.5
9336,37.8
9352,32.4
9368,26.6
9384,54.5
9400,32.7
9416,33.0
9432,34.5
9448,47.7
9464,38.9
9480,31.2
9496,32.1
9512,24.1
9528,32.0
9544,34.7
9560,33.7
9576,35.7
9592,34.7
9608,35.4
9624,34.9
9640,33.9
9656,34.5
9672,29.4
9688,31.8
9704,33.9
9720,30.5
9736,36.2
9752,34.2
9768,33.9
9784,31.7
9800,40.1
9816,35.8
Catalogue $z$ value 0.64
